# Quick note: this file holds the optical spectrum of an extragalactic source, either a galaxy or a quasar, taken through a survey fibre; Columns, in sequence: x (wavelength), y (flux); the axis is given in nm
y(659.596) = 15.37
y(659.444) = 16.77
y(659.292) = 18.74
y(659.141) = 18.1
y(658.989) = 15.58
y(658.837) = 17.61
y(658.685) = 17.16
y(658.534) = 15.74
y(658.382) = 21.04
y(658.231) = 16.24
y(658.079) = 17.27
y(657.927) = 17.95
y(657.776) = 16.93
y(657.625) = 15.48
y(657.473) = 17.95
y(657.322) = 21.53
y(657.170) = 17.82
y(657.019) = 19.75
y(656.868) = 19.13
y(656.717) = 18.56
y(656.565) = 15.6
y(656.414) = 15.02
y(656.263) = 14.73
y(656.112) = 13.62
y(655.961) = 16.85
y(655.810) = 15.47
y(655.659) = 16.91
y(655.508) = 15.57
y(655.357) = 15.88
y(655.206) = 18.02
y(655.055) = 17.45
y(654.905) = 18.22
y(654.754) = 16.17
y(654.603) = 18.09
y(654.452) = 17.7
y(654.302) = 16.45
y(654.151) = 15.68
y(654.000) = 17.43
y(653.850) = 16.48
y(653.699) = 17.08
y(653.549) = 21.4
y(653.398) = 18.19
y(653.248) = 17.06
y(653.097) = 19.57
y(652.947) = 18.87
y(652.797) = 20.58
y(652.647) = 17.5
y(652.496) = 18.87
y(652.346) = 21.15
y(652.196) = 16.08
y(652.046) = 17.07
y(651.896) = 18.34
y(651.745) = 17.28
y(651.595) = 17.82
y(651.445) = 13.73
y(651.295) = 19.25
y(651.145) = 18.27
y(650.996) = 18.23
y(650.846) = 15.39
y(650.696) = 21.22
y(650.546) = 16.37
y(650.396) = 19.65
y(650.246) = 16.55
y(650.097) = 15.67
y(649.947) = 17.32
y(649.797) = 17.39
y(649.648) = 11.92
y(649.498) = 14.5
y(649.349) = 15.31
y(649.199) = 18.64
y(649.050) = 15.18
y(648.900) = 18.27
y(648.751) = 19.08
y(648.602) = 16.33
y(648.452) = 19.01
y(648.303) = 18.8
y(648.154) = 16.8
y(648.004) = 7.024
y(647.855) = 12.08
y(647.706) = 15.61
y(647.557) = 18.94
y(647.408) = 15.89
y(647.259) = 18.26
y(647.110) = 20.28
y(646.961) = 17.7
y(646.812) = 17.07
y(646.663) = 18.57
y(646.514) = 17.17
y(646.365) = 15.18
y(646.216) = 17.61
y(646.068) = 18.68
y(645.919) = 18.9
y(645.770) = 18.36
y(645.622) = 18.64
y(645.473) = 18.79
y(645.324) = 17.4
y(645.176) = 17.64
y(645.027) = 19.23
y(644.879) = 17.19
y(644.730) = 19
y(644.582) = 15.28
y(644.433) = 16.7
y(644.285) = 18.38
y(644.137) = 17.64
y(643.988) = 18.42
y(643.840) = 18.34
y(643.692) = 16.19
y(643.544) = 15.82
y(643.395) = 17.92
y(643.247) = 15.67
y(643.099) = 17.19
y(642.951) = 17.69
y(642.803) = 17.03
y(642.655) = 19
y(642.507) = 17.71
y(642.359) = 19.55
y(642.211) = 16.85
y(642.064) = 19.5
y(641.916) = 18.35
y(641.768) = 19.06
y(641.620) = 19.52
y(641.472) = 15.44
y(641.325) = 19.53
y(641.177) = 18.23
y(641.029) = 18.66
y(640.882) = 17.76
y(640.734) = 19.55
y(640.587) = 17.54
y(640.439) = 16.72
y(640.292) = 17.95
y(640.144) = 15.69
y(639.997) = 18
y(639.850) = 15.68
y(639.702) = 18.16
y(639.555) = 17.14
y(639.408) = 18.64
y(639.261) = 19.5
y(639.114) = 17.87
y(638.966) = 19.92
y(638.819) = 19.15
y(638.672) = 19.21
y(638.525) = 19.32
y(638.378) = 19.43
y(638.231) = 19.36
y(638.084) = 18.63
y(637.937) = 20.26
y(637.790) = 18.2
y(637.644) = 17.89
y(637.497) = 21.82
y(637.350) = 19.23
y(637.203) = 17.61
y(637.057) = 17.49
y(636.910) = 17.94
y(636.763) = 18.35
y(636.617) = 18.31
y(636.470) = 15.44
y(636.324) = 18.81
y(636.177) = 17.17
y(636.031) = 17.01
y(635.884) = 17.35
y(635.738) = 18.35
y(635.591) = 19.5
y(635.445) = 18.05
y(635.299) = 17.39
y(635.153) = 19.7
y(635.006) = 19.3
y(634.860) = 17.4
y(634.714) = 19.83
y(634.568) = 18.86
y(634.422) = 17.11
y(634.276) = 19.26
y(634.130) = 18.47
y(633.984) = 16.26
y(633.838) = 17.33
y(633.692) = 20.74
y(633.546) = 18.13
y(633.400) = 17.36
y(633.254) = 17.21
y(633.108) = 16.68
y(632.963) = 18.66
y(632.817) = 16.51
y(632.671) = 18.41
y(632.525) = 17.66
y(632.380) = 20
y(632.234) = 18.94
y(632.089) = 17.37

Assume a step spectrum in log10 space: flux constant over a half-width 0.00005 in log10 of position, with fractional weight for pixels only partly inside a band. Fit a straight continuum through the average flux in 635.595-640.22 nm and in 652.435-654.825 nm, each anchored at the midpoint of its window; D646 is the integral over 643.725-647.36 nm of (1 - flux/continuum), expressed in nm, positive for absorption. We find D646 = 0.05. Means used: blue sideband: 18.3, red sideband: 17.9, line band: 17.9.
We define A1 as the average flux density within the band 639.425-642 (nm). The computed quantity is 17.8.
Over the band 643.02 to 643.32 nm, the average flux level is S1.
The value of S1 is 16.5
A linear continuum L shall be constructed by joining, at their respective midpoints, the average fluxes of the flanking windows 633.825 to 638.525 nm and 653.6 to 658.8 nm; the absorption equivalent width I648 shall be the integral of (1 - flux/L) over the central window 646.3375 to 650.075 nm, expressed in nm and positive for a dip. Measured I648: 0.238 nm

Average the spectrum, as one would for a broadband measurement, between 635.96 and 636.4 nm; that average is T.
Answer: 17.7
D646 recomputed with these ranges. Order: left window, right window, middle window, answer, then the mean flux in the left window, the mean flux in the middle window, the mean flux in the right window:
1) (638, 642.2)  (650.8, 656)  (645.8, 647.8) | 0.03 nm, 18.3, 17.6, 17.6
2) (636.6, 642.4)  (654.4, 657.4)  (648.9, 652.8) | 0.06 nm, 18.4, 17.2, 17.1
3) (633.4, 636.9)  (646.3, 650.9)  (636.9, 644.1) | -0.25 nm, 18.2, 18.2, 16.7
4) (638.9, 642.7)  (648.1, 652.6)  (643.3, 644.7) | 0.05 nm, 18.1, 17.2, 17.3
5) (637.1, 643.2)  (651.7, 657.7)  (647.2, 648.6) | 0.16 nm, 18.4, 15.8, 17.5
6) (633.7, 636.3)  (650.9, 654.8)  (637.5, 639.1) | -0.09 nm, 18.2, 19.2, 17.9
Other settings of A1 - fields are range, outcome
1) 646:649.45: 16.8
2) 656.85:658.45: 18.2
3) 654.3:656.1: 16.8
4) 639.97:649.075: 17.5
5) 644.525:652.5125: 17.2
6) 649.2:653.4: 17.5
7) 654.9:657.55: 17.1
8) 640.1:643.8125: 17.8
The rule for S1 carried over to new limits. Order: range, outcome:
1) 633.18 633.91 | 18.1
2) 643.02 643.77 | 16.6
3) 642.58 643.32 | 17.3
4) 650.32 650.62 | 18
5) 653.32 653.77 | 18.9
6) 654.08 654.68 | 17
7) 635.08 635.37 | 18.6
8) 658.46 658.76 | 16.5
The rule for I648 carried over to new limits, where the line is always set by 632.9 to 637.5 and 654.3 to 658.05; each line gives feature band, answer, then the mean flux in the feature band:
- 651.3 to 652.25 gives 0.02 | 16.9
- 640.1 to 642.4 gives -0.04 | 18.1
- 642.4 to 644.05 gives 0.03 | 17.4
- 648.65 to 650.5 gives 0.09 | 16.6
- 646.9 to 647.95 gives 0.05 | 16.8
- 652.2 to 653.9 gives -0.14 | 18.7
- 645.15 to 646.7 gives -0.03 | 17.9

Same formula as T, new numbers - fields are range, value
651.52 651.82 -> 17.6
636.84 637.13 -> 17.7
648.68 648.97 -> 18.7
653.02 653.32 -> 18.3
